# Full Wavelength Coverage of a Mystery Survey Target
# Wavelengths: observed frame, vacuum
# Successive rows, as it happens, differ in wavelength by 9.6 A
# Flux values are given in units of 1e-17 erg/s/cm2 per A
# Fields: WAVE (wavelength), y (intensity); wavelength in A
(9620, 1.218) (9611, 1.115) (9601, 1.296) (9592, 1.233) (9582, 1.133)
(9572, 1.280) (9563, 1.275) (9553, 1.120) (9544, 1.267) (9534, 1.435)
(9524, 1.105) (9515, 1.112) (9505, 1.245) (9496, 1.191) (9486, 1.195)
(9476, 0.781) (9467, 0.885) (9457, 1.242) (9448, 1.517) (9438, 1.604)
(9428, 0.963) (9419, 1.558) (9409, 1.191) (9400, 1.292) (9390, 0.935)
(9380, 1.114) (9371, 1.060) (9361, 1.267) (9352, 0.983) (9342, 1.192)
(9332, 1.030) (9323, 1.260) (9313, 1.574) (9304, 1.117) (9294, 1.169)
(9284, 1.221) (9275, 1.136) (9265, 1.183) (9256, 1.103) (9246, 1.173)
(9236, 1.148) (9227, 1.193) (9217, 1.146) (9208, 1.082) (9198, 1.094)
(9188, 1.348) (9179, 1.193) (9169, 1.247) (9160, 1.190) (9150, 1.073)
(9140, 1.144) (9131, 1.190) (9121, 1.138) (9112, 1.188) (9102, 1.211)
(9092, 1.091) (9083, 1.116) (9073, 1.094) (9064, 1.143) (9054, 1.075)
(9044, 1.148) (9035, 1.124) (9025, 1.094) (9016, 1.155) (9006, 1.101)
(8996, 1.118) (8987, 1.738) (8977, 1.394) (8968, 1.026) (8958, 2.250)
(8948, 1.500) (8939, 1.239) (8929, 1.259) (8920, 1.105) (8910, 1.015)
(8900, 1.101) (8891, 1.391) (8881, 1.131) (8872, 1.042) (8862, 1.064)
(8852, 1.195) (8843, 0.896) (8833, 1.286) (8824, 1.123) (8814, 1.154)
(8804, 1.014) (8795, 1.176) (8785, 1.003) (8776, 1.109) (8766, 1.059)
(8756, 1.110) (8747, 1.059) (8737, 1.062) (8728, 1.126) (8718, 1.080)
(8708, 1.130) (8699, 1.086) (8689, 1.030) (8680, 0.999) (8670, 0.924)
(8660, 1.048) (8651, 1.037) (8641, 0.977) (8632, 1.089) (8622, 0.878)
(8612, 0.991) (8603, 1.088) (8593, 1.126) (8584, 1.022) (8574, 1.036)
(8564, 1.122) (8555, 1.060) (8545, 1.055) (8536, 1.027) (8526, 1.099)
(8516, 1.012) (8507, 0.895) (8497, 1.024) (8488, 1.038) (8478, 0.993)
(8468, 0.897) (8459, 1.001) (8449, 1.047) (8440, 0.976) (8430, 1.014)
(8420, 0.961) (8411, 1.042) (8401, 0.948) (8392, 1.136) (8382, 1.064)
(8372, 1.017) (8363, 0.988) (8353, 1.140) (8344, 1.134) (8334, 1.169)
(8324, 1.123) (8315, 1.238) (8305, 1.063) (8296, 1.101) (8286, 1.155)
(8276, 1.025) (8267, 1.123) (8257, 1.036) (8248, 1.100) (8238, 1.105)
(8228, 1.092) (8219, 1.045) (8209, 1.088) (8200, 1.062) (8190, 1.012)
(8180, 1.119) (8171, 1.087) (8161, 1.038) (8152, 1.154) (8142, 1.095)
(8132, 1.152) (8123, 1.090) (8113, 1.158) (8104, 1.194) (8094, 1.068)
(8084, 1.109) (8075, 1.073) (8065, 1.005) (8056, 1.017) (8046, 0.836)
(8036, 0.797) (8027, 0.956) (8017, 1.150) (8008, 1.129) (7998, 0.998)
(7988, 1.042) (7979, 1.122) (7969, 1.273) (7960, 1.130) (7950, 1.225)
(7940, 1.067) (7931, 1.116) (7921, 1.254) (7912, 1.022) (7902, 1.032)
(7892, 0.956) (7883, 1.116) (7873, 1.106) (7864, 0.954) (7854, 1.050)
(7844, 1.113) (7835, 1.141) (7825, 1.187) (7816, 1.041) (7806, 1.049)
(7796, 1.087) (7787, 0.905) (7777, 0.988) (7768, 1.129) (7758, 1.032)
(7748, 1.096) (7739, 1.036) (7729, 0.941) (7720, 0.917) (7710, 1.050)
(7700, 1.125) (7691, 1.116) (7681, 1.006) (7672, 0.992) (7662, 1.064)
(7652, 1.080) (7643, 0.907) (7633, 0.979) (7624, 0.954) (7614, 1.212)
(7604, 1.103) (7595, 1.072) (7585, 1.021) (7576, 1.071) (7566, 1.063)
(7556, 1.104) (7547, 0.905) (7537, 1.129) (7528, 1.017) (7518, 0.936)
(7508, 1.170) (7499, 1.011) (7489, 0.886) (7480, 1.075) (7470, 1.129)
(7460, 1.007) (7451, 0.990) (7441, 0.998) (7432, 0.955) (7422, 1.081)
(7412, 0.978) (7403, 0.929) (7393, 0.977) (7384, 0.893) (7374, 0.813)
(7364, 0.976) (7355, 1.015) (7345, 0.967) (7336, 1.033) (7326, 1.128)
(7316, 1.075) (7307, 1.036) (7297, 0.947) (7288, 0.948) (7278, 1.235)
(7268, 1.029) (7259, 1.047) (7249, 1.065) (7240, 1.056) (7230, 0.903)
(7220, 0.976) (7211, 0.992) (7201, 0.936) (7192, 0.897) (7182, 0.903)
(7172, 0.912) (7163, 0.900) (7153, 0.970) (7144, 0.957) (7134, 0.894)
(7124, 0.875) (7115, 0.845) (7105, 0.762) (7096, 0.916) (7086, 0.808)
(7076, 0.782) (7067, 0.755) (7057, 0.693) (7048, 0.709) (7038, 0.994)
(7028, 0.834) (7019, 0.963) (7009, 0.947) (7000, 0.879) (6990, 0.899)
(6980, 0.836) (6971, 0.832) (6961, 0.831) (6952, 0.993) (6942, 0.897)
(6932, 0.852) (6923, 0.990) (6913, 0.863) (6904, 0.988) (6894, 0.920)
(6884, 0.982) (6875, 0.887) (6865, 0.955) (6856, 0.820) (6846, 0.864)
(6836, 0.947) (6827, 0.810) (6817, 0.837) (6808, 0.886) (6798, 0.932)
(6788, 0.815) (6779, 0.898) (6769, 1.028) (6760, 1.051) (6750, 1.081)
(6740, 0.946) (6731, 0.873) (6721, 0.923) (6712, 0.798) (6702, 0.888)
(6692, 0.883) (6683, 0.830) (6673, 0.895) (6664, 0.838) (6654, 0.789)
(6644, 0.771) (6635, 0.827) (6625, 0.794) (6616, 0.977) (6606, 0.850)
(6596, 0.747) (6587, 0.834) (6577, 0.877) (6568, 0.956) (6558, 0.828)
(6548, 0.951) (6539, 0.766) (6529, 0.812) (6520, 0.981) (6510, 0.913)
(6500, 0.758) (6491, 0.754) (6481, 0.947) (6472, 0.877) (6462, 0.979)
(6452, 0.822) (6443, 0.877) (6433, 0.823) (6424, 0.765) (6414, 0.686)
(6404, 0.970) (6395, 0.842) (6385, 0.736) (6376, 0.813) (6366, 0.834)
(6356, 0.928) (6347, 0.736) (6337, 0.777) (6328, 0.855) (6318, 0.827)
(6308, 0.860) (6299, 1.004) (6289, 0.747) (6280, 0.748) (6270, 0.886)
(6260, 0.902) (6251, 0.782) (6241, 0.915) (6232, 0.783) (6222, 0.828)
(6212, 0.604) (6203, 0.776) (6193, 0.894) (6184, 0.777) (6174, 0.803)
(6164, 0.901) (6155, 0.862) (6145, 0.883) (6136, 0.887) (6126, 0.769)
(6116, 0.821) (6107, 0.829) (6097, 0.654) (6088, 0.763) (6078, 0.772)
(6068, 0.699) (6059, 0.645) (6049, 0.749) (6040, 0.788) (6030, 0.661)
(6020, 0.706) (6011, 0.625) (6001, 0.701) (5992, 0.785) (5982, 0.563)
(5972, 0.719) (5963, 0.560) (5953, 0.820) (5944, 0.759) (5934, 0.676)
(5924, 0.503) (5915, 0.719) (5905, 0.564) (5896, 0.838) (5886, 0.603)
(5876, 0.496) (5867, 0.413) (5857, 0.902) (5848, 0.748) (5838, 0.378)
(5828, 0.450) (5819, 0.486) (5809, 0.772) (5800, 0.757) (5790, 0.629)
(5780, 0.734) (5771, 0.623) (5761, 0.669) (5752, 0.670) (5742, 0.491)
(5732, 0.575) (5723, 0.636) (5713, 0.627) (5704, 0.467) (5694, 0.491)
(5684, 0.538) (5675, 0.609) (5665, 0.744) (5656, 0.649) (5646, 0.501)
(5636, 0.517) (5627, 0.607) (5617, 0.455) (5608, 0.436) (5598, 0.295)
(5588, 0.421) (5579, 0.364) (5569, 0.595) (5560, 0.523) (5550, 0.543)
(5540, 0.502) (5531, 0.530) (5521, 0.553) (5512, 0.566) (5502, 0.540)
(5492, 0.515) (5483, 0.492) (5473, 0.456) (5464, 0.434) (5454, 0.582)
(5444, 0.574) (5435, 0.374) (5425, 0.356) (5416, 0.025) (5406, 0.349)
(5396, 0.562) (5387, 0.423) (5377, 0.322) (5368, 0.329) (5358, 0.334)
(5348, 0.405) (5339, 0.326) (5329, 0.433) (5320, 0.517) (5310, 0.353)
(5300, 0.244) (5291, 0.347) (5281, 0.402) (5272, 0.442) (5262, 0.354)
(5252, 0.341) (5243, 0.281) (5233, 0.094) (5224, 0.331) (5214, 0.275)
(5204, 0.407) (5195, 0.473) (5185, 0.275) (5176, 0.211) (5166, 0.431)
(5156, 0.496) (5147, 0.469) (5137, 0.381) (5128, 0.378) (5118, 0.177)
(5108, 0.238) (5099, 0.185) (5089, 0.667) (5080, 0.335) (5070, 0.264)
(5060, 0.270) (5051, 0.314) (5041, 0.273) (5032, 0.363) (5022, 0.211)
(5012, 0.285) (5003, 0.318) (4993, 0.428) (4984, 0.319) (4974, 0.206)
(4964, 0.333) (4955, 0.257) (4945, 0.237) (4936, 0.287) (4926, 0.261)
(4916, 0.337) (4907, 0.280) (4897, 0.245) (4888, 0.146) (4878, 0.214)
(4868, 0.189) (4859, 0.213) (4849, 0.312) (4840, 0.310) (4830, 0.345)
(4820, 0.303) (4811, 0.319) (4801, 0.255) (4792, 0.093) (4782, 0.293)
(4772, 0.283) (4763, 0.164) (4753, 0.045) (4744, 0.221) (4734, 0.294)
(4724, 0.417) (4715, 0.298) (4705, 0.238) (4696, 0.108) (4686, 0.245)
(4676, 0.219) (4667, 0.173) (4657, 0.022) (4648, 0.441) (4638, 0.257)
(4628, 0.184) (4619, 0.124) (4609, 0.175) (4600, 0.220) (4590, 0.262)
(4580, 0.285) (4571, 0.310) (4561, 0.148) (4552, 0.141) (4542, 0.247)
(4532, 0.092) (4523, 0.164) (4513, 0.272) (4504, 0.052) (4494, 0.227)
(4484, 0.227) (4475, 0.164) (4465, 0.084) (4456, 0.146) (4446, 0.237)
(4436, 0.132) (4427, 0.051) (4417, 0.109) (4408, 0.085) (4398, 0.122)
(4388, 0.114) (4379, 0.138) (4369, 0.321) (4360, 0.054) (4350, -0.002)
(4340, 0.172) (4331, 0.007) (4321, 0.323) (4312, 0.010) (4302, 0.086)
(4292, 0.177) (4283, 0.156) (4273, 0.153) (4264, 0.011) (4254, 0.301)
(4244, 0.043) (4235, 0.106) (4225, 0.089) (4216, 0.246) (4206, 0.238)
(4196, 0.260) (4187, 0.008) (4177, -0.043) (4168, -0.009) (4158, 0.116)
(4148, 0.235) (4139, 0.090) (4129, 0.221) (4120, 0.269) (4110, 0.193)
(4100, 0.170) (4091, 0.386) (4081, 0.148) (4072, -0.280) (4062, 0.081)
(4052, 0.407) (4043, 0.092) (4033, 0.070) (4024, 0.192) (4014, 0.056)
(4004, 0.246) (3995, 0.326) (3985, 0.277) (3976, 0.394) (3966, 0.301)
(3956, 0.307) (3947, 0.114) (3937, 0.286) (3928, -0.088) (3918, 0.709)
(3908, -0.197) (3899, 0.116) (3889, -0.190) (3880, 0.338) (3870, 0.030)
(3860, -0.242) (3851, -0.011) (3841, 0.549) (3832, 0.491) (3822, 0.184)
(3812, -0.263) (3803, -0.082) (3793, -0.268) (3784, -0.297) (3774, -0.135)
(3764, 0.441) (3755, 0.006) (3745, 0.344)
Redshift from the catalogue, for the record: 0.36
